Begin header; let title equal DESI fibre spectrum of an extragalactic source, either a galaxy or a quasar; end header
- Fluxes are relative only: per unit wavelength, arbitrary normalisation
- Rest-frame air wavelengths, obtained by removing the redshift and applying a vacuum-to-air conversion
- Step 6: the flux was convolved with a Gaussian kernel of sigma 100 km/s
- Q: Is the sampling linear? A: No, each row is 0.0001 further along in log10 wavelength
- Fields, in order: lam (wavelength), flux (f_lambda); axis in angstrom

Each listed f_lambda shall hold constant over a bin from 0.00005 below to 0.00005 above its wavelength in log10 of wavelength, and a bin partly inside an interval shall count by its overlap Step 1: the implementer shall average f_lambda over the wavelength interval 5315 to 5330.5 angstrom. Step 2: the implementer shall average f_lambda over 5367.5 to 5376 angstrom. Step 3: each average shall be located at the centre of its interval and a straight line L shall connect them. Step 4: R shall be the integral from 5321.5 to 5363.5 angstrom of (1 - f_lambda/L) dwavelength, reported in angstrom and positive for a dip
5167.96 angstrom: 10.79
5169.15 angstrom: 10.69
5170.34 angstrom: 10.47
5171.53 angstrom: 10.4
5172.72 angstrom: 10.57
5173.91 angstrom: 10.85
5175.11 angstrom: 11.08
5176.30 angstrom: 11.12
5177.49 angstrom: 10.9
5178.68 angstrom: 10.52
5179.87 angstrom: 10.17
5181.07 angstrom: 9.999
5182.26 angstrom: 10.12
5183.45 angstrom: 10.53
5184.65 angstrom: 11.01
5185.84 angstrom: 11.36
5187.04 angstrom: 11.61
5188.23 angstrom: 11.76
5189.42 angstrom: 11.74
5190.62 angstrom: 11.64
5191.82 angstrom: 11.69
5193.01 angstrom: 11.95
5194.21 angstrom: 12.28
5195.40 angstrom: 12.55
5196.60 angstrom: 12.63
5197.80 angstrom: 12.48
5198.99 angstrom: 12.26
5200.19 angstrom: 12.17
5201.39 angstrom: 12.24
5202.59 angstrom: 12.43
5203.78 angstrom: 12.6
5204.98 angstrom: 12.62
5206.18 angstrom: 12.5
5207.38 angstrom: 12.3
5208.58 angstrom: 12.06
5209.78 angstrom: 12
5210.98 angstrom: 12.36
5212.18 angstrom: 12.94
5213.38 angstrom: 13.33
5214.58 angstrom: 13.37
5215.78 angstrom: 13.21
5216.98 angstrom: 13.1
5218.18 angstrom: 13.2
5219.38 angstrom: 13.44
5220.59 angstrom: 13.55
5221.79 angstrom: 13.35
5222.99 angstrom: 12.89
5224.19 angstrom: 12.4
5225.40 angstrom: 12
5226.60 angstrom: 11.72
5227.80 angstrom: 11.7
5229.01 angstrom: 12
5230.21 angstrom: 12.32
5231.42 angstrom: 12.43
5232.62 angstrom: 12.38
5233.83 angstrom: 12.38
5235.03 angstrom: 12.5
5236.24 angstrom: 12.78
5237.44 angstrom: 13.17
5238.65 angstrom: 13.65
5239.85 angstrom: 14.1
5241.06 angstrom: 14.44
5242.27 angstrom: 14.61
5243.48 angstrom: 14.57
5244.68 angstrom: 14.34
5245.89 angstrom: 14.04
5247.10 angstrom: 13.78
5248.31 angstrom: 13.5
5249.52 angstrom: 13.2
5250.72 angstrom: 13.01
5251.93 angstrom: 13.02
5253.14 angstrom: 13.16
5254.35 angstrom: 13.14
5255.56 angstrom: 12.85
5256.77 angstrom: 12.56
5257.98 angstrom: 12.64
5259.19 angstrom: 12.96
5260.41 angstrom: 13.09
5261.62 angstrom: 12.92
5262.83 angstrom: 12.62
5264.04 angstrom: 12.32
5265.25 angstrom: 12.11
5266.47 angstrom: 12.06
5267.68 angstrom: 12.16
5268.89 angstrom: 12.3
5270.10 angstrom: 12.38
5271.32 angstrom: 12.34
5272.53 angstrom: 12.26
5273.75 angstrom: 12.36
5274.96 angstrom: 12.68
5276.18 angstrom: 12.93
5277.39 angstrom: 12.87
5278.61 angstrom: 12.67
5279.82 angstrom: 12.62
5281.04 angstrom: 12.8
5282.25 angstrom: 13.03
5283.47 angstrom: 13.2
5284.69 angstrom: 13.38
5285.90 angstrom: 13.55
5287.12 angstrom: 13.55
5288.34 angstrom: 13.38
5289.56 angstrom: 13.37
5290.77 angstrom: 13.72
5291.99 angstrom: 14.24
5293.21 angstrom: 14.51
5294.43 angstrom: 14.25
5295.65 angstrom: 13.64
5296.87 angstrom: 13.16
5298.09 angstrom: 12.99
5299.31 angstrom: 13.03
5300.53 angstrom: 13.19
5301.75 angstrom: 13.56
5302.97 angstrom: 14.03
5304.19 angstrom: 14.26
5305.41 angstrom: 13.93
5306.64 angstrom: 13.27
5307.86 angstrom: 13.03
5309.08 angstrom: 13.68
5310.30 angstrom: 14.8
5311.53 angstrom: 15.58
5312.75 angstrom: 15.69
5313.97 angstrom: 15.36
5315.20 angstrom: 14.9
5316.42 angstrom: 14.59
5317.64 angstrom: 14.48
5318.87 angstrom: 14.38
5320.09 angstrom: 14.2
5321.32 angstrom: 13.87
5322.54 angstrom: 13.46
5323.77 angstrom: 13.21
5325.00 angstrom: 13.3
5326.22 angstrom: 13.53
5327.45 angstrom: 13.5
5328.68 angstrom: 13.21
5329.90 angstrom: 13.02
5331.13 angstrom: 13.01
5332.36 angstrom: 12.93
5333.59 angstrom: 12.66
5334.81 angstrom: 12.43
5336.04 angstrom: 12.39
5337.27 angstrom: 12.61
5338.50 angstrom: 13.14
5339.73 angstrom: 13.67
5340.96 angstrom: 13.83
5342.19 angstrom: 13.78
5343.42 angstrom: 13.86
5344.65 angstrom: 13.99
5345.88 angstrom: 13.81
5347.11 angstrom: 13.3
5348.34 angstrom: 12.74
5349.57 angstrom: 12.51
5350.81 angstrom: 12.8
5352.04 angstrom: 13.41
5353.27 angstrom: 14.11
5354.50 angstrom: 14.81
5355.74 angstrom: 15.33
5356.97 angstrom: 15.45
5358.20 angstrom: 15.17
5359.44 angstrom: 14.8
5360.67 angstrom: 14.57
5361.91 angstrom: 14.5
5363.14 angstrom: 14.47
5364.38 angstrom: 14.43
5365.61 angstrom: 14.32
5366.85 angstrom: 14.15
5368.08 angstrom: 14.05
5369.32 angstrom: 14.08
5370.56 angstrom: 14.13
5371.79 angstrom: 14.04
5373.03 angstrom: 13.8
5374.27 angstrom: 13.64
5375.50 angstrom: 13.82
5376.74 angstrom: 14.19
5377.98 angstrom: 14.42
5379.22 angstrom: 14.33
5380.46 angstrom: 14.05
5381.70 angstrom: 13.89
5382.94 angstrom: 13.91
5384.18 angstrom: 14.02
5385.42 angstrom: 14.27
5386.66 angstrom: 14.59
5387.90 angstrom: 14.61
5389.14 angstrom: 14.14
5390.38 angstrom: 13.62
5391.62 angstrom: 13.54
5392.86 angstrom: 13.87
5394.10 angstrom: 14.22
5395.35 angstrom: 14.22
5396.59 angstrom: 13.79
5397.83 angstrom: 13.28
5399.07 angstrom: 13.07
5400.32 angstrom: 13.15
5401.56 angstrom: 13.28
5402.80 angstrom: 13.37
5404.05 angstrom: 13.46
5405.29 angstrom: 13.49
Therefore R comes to 0.7 angstrom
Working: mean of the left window 13.8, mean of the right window 13.9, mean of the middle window 13.6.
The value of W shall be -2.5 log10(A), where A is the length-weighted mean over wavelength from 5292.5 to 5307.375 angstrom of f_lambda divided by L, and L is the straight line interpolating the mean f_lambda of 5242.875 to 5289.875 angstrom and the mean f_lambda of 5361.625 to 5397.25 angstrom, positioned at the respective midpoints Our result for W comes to -0.03 mag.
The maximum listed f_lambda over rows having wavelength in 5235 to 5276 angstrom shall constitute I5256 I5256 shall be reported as 14.61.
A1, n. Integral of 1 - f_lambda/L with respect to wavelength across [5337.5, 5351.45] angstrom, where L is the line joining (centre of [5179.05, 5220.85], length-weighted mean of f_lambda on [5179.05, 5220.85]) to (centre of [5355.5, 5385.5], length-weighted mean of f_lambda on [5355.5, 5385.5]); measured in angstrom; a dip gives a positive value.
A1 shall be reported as 0.59 angstrom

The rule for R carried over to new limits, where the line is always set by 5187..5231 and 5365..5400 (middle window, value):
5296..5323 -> -1.5 angstrom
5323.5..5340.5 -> 0.6 angstrom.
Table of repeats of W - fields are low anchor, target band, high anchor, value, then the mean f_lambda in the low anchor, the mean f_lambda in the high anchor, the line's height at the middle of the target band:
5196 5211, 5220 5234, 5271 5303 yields 0.015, 12.4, 13.2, 12.6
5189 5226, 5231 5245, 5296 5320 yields -0.034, 12.6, 14.1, 13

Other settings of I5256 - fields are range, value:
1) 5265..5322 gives 15.69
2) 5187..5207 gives 12.63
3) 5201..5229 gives 13.55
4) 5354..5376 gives 15.45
